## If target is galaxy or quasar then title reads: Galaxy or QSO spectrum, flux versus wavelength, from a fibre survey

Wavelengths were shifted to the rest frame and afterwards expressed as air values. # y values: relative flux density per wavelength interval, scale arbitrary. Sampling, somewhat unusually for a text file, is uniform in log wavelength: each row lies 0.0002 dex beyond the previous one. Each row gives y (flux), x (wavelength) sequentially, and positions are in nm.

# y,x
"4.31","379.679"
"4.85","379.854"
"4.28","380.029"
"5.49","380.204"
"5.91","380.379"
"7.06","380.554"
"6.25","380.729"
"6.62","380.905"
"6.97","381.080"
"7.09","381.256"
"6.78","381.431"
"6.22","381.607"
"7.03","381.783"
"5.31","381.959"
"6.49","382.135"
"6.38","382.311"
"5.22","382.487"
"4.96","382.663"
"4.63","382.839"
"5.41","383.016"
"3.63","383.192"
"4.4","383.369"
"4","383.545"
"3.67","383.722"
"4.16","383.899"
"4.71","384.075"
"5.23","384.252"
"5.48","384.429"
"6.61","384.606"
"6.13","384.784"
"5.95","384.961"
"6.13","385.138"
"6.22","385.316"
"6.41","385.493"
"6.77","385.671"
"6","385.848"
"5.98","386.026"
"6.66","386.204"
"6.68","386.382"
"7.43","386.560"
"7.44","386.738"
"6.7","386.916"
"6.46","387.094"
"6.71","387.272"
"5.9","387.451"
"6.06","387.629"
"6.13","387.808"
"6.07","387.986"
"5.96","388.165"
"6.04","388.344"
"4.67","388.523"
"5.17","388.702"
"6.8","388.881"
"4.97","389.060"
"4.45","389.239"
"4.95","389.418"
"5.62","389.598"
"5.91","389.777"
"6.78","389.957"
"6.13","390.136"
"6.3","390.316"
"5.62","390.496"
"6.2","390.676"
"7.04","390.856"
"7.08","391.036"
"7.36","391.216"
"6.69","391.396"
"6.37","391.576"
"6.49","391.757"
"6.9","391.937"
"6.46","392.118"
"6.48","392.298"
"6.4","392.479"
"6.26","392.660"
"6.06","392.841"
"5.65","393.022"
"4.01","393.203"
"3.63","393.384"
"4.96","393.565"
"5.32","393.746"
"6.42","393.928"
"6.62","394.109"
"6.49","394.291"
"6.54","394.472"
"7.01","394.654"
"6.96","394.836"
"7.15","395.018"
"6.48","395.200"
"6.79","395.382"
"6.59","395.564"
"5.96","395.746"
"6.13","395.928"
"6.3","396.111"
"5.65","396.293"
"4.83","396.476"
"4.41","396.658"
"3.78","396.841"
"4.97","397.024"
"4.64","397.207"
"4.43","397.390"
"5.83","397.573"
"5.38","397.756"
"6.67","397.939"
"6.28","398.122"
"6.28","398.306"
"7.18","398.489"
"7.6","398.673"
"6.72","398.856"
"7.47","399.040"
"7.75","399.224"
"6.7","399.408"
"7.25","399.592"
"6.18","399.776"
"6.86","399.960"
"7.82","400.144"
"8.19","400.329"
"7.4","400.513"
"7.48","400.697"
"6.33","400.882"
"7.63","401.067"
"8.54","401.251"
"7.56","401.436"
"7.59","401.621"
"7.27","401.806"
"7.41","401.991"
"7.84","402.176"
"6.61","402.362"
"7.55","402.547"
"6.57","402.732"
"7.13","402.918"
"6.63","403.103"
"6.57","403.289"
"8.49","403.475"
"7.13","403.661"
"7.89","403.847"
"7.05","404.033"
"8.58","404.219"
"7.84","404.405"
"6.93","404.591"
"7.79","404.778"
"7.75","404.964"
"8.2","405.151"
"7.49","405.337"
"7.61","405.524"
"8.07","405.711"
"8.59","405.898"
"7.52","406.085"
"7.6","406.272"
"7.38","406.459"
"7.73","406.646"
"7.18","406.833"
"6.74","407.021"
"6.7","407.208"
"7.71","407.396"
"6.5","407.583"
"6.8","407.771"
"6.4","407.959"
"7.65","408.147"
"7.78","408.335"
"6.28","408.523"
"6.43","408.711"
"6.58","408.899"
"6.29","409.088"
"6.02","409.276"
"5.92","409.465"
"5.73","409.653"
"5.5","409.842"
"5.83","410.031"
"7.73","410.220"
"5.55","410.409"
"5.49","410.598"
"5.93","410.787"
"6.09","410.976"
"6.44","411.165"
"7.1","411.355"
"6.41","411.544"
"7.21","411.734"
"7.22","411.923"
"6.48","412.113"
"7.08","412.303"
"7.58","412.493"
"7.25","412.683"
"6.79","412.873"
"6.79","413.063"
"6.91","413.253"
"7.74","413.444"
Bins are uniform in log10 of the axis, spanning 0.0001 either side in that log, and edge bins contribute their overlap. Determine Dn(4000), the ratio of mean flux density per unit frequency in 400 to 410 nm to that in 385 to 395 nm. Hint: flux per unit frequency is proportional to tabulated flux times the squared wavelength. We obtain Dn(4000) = 1.3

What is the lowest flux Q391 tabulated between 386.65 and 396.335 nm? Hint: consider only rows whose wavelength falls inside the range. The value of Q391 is 3.63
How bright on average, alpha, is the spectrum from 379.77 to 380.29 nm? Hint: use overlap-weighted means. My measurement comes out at 4.87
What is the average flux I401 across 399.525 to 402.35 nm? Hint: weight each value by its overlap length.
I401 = 7.4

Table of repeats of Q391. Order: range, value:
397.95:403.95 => 6.18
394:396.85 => 3.78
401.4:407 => 6.57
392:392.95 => 6.06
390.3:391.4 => 5.62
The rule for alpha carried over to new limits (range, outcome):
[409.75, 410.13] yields 5.69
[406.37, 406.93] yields 7.43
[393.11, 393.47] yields 3.84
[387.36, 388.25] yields 6.02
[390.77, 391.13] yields 7.07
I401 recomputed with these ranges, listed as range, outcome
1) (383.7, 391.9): 6.08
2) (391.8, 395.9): 6.15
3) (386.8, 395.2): 6.09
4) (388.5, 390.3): 5.61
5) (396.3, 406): 6.97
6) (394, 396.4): 6.5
